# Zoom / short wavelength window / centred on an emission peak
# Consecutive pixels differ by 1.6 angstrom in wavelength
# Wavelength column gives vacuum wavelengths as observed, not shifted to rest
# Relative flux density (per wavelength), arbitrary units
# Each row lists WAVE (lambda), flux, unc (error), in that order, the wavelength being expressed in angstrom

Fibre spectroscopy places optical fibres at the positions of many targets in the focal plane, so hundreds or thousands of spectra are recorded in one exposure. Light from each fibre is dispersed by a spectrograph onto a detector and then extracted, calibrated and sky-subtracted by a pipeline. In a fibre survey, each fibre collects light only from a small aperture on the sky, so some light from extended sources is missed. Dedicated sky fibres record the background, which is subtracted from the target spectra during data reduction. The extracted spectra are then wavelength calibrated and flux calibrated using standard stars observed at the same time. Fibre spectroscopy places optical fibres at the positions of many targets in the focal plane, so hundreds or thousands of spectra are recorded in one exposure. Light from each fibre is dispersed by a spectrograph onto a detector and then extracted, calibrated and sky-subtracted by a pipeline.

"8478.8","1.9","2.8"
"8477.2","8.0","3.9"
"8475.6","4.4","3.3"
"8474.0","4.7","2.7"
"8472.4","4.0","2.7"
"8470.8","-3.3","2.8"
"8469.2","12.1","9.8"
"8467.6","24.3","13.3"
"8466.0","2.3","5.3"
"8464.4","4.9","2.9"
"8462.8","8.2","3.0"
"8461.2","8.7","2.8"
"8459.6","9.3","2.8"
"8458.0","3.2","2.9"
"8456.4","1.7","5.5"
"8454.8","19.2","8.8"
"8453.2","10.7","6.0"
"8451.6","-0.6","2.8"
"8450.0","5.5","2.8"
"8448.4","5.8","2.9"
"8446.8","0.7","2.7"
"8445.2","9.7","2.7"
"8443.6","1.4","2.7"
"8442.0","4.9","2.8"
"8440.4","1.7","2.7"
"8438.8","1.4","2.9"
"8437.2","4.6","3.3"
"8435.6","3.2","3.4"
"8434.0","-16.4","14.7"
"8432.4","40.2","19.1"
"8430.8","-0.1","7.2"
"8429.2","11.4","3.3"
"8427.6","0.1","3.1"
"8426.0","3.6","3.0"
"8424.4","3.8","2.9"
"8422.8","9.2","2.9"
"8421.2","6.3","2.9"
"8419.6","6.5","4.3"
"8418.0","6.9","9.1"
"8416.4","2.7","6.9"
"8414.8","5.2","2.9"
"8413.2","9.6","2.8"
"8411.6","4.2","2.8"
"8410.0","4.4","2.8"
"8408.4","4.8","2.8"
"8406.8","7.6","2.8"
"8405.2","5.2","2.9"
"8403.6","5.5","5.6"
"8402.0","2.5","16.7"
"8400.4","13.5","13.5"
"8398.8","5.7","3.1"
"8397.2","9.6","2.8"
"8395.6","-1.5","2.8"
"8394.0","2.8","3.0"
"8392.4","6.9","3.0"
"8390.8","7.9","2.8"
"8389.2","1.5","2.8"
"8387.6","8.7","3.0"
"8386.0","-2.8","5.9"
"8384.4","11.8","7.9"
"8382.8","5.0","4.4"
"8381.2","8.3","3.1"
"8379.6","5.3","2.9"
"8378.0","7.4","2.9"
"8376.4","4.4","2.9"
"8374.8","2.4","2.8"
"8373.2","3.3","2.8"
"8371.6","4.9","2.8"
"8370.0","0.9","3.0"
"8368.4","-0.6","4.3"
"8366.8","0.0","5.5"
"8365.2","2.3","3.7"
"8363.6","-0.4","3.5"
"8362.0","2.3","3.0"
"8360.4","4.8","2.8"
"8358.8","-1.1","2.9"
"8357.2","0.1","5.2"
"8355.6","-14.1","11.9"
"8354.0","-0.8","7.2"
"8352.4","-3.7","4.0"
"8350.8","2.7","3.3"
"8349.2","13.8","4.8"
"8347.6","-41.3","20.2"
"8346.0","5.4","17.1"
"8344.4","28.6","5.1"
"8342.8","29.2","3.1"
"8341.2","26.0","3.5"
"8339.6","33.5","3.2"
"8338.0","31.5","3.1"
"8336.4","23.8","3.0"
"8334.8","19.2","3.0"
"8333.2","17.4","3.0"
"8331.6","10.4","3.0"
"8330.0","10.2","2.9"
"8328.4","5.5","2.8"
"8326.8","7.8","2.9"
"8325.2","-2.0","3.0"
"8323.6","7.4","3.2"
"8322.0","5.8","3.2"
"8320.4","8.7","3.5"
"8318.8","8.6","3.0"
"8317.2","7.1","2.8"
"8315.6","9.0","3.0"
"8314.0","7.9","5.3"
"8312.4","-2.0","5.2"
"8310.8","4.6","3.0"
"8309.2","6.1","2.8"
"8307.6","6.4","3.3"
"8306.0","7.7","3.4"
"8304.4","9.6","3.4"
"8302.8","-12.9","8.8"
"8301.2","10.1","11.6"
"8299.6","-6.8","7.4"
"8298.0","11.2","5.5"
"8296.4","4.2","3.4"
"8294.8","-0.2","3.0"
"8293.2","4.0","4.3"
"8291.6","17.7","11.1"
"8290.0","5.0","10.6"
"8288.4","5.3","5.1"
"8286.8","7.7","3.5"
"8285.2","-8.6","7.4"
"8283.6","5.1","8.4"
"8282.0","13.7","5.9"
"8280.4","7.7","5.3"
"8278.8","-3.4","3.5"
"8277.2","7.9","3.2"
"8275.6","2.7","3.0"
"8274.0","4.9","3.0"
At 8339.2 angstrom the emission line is [O II] 3727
